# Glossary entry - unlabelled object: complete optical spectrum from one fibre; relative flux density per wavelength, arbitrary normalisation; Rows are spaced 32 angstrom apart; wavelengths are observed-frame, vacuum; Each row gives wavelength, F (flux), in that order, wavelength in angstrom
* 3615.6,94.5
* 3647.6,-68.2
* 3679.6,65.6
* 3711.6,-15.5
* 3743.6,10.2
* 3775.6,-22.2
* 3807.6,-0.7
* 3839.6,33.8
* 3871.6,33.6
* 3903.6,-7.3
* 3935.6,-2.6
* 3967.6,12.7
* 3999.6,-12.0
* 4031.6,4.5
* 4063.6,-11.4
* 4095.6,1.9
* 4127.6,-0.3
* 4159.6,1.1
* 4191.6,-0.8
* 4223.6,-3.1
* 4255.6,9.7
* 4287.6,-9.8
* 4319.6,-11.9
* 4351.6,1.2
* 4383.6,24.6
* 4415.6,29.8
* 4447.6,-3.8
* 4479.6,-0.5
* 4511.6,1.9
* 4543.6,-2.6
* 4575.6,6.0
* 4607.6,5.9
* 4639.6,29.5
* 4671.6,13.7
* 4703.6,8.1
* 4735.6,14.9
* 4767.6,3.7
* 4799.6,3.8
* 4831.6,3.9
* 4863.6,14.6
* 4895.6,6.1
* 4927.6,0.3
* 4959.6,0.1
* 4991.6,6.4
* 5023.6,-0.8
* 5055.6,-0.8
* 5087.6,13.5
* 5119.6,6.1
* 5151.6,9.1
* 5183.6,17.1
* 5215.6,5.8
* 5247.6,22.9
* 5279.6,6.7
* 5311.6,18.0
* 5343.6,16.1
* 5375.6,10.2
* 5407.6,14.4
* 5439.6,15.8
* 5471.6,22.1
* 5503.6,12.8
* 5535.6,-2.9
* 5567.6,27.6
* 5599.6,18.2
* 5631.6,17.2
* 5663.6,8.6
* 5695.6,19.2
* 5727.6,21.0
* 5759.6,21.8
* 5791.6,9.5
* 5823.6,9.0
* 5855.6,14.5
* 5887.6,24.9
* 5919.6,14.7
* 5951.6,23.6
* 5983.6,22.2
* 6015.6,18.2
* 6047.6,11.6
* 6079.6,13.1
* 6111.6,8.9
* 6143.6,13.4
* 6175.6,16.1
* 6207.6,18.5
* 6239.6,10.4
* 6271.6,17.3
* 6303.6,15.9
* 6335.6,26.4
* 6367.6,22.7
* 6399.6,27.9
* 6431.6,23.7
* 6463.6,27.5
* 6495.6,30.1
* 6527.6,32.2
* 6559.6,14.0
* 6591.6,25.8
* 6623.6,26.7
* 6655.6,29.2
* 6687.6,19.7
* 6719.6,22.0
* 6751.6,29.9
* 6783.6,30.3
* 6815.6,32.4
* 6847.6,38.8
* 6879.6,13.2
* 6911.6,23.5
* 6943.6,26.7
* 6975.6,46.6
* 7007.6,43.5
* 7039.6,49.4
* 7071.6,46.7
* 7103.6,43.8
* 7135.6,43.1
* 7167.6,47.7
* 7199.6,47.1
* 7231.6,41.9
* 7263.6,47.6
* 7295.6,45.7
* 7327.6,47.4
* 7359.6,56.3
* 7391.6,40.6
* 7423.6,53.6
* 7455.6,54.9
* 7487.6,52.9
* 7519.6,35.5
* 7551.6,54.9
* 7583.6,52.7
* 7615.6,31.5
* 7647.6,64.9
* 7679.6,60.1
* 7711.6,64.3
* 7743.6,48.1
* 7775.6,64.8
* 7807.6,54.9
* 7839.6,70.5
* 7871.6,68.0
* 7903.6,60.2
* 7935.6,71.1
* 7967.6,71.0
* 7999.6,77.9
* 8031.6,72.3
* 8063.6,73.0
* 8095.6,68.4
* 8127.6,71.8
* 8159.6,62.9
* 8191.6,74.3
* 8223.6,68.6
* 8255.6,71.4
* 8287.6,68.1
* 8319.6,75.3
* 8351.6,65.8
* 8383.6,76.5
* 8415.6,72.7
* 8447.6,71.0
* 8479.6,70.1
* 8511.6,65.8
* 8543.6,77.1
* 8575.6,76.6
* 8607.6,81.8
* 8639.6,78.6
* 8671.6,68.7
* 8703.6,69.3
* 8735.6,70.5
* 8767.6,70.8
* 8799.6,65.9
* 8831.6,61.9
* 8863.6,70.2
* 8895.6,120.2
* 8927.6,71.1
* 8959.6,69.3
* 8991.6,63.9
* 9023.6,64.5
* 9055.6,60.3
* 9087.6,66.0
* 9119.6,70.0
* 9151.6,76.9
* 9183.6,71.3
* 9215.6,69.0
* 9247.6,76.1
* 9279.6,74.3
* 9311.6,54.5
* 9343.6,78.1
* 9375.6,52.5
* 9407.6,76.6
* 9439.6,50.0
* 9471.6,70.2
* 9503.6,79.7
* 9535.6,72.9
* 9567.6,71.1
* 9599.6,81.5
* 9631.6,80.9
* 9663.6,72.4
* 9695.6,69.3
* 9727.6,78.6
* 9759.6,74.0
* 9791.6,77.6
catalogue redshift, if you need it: 0.75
